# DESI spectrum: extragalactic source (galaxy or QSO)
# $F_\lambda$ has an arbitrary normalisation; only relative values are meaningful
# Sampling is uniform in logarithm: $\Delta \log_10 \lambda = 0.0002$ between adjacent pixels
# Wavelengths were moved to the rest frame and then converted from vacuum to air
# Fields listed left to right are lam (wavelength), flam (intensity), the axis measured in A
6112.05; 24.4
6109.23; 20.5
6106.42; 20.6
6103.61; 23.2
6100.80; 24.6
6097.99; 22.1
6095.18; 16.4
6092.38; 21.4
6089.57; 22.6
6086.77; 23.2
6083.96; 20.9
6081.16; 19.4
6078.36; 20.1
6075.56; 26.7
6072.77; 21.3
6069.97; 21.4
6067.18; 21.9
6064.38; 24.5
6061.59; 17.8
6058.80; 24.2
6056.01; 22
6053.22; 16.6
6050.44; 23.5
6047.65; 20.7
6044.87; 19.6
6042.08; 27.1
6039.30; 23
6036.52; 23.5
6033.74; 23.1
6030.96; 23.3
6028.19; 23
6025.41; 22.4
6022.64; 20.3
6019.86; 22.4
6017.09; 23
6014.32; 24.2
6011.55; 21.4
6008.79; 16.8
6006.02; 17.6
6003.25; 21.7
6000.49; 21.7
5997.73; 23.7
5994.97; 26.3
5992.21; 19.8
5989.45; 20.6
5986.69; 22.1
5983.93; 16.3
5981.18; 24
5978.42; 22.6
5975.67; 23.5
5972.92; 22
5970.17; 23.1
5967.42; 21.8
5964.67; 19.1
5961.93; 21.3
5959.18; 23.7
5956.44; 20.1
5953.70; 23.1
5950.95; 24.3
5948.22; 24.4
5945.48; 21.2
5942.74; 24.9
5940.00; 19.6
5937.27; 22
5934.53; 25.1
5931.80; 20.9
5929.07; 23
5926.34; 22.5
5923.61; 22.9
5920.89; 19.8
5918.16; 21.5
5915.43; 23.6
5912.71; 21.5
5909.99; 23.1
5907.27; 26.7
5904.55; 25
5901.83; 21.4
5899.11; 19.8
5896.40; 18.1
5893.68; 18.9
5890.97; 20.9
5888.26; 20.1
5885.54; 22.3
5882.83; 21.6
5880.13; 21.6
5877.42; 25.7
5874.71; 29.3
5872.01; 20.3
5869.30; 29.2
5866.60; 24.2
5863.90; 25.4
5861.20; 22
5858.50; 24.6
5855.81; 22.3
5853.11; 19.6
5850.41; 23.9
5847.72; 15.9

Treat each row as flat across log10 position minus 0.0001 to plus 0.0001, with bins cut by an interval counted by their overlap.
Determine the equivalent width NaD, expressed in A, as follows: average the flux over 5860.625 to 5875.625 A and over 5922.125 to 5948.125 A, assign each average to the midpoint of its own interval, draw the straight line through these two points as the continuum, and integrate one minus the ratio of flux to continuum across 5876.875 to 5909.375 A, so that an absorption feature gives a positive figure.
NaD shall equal 3.2 A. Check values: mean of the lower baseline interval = 25.1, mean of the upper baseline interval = 22.5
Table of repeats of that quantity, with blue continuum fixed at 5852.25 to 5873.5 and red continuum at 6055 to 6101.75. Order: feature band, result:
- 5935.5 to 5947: 0.43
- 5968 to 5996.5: 0.69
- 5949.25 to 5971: 0.66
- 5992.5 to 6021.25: 0.73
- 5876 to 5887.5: 0.36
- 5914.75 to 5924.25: 0.55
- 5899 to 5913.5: -0.02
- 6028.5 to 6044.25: -1.14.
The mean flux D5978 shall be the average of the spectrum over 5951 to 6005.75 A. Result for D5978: 21.9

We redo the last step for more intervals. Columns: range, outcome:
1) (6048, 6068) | 21.4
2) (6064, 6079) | 22.7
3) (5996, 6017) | 21.2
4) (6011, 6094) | 22.1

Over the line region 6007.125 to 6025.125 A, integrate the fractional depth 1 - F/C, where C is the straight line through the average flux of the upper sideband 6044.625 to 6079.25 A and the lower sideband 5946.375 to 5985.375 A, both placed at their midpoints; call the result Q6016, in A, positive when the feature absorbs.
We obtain 0.4 A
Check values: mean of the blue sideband 22.1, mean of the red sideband 21.7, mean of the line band 21.4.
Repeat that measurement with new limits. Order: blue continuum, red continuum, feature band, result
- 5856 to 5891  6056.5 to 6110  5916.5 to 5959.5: 1.3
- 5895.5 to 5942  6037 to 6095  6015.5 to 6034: -0.5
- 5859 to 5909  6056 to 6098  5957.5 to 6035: 1.2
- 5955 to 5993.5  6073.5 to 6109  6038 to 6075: -0.5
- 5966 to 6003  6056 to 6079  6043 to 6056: 1.0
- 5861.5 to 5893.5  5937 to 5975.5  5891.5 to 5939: 1.7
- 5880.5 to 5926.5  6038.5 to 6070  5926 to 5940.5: -0.4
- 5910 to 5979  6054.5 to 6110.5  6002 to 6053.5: 0.2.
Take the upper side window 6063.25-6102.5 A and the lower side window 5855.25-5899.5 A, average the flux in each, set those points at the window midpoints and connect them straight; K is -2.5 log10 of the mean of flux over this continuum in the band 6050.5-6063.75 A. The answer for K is 0.06 mag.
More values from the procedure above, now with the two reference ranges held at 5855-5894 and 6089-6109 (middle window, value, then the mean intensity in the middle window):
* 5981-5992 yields 0.11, 20.3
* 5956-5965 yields 0.06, 21.4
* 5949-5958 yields 0.00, 22.7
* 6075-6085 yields 0.01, 21.4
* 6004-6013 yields 0.18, 18.9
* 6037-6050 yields -0.04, 22.7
